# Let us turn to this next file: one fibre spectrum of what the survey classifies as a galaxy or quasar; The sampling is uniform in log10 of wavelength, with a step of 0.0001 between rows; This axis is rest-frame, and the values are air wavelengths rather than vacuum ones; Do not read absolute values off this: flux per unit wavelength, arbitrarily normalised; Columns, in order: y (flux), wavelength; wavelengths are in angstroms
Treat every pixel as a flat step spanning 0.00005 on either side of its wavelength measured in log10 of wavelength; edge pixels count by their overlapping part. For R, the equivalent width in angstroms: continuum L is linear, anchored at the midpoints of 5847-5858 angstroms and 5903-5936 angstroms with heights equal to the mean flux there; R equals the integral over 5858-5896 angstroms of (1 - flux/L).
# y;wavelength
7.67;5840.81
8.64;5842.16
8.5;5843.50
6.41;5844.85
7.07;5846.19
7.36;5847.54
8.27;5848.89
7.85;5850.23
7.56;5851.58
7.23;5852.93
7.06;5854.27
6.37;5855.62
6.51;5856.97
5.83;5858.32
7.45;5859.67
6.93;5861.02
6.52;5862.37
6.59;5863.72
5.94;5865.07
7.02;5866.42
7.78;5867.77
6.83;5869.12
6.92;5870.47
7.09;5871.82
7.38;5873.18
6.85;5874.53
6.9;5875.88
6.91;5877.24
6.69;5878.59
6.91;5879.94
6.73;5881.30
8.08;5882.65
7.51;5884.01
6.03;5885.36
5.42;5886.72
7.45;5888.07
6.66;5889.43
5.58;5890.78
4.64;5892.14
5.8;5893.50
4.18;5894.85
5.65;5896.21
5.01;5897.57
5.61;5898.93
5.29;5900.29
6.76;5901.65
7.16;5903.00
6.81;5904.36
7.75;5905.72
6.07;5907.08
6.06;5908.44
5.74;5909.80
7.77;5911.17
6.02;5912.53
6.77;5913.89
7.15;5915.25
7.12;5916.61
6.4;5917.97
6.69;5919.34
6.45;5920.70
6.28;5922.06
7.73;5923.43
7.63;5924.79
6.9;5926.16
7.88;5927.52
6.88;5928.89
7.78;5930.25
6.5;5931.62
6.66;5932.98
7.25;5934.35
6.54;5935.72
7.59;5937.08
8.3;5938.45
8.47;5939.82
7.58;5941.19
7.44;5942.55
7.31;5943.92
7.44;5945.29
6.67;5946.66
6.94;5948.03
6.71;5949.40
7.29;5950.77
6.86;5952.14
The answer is 2.75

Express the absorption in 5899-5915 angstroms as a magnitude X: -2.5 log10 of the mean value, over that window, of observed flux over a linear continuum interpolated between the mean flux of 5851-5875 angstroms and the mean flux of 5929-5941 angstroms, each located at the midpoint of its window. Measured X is 0.10 mag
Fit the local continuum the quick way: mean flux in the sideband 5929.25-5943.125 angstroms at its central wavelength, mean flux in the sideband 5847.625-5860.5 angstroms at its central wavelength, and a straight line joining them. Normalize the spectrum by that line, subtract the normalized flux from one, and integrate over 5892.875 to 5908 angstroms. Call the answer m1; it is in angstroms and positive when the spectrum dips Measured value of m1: 2.7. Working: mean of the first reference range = 7.13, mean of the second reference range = 7.4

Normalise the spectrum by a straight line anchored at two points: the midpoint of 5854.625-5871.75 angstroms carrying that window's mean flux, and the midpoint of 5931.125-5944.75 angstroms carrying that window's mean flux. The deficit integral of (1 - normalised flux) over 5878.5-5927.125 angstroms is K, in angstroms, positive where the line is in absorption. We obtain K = 4.2 angstroms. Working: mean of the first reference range 6.74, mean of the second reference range 7.38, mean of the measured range 6.46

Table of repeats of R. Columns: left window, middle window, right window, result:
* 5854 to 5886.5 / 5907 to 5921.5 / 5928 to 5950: 1.1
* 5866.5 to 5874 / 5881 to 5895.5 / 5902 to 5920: 1.7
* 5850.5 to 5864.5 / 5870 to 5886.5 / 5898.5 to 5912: -0.7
